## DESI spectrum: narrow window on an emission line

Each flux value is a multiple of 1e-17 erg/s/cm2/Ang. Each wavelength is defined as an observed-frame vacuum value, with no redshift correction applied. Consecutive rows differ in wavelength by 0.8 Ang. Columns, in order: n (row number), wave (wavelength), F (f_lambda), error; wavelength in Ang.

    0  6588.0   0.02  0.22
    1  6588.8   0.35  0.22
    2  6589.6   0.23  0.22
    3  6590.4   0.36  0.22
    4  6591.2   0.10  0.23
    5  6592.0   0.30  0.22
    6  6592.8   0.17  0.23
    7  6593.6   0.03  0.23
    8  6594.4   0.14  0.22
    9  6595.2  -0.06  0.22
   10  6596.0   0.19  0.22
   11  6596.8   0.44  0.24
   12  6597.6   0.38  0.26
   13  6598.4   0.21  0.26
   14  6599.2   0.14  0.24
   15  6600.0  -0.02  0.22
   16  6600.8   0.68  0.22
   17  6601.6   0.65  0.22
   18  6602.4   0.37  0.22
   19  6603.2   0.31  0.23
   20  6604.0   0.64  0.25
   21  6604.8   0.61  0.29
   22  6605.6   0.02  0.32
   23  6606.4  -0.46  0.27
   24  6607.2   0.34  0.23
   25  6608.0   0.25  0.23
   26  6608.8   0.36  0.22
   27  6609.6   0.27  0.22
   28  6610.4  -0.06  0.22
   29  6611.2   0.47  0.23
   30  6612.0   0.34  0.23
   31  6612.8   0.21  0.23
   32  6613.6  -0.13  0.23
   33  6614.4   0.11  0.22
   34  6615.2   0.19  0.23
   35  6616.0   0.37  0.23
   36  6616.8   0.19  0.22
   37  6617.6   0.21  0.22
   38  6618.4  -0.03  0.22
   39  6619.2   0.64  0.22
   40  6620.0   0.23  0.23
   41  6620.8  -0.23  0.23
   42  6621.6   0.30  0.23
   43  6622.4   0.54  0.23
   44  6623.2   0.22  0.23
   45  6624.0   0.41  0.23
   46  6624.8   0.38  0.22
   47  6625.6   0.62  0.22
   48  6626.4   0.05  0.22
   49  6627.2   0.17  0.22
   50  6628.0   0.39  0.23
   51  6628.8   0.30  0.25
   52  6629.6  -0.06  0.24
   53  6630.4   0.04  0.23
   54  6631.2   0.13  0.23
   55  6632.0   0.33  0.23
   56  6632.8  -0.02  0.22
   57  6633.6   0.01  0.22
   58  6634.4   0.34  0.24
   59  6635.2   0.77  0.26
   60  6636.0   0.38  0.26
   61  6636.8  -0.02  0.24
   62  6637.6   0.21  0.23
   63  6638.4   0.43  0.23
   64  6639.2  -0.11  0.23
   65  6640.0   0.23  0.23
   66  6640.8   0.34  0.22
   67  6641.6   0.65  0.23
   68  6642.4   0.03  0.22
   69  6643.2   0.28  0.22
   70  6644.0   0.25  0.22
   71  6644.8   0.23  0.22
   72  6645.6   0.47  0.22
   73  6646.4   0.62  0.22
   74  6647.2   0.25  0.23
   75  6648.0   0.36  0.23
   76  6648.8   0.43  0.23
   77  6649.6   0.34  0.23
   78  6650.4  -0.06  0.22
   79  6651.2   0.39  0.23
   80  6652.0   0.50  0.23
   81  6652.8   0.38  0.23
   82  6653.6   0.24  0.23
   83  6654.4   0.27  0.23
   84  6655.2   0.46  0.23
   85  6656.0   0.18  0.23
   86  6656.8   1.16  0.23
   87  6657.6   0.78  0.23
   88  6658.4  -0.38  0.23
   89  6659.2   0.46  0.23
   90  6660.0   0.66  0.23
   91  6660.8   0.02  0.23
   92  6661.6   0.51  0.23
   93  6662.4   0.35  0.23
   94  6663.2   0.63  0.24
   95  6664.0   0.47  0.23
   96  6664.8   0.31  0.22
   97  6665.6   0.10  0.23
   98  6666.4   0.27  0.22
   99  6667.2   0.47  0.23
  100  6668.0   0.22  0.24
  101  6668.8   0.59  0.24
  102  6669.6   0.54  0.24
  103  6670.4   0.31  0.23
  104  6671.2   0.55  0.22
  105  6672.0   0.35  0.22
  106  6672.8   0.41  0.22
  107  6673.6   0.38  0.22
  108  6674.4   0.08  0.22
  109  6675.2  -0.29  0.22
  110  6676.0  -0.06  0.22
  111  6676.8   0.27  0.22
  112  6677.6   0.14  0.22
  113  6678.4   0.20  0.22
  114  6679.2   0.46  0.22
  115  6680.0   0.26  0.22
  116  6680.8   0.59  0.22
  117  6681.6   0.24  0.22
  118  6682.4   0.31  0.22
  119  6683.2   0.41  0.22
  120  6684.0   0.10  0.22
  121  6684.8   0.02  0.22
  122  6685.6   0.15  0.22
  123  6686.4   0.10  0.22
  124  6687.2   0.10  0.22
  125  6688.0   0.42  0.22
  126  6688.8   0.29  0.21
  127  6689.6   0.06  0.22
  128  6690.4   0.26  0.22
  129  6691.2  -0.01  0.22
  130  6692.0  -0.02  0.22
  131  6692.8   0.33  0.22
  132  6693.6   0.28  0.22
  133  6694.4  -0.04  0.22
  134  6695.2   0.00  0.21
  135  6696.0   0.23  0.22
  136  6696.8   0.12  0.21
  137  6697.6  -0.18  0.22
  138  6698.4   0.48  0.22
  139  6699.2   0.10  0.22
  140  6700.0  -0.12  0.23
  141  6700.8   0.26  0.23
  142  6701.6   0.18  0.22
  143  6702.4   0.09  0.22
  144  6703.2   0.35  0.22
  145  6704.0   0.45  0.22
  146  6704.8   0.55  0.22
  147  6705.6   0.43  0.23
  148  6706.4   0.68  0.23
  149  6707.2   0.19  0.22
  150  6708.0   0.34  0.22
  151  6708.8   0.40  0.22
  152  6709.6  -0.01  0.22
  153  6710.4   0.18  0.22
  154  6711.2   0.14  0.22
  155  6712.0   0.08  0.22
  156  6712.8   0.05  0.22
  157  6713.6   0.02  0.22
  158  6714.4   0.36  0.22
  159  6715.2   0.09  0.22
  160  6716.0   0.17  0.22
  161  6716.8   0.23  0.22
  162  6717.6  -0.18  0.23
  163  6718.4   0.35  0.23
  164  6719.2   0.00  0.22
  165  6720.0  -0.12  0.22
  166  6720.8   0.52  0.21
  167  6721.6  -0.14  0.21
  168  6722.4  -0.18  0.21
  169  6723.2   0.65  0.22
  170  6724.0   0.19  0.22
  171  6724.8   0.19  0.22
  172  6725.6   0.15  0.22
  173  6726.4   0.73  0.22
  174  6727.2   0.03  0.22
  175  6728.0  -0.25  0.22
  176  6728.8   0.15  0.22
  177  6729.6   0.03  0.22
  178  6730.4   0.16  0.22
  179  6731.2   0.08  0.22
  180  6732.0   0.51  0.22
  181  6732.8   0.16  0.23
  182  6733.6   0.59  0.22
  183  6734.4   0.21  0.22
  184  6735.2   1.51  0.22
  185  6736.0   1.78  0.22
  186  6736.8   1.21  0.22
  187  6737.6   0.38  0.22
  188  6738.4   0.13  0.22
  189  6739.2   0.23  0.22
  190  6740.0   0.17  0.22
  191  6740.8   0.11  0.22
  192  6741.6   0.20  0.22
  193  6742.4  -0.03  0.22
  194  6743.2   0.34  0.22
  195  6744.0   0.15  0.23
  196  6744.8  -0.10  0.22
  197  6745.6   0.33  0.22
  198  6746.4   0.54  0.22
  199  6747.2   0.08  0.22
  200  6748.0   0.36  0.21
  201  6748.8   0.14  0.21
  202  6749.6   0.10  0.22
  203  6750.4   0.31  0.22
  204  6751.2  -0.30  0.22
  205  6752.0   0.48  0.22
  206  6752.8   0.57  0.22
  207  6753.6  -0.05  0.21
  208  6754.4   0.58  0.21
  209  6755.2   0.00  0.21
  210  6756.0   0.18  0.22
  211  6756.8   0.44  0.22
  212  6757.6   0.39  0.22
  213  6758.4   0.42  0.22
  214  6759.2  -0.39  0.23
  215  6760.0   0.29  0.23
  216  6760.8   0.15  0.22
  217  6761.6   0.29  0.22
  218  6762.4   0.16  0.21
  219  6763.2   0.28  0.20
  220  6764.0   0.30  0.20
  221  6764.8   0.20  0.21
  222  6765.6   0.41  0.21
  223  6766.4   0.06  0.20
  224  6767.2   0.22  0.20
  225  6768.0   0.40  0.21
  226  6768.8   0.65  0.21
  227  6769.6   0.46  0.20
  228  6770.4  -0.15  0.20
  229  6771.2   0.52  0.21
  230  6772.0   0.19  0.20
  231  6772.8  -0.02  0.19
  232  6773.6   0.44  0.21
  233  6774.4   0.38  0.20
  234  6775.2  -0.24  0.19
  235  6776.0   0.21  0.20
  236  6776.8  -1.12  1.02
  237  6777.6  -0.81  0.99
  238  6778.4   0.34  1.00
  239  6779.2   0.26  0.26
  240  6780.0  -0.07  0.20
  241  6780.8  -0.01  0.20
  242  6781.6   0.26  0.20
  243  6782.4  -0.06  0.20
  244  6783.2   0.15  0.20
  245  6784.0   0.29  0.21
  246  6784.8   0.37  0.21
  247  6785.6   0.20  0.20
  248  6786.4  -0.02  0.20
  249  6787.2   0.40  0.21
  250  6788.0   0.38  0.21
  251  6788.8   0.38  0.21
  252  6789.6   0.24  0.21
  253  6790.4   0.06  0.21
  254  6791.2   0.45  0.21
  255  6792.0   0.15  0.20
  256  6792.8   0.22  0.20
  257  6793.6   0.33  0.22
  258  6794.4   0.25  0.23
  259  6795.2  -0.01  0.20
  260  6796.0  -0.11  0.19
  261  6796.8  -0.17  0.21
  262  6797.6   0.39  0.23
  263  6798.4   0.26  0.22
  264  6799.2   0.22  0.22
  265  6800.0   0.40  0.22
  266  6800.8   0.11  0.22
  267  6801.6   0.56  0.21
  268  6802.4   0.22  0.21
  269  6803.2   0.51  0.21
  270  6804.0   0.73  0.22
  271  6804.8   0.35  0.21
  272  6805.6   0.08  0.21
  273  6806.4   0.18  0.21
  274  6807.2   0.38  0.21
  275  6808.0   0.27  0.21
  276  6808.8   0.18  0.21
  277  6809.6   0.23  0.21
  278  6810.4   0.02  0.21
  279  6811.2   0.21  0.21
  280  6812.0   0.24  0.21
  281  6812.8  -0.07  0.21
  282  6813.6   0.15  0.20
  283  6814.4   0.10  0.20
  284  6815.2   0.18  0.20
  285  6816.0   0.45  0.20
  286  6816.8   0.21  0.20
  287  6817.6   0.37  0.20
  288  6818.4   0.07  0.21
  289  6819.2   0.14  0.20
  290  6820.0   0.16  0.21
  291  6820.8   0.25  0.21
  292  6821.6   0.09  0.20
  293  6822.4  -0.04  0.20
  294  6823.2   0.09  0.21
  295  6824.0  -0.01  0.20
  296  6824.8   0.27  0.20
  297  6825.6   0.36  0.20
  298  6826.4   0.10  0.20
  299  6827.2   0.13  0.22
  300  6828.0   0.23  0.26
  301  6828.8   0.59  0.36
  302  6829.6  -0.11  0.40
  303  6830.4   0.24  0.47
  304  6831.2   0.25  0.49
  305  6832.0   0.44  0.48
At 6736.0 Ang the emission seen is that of Halpha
